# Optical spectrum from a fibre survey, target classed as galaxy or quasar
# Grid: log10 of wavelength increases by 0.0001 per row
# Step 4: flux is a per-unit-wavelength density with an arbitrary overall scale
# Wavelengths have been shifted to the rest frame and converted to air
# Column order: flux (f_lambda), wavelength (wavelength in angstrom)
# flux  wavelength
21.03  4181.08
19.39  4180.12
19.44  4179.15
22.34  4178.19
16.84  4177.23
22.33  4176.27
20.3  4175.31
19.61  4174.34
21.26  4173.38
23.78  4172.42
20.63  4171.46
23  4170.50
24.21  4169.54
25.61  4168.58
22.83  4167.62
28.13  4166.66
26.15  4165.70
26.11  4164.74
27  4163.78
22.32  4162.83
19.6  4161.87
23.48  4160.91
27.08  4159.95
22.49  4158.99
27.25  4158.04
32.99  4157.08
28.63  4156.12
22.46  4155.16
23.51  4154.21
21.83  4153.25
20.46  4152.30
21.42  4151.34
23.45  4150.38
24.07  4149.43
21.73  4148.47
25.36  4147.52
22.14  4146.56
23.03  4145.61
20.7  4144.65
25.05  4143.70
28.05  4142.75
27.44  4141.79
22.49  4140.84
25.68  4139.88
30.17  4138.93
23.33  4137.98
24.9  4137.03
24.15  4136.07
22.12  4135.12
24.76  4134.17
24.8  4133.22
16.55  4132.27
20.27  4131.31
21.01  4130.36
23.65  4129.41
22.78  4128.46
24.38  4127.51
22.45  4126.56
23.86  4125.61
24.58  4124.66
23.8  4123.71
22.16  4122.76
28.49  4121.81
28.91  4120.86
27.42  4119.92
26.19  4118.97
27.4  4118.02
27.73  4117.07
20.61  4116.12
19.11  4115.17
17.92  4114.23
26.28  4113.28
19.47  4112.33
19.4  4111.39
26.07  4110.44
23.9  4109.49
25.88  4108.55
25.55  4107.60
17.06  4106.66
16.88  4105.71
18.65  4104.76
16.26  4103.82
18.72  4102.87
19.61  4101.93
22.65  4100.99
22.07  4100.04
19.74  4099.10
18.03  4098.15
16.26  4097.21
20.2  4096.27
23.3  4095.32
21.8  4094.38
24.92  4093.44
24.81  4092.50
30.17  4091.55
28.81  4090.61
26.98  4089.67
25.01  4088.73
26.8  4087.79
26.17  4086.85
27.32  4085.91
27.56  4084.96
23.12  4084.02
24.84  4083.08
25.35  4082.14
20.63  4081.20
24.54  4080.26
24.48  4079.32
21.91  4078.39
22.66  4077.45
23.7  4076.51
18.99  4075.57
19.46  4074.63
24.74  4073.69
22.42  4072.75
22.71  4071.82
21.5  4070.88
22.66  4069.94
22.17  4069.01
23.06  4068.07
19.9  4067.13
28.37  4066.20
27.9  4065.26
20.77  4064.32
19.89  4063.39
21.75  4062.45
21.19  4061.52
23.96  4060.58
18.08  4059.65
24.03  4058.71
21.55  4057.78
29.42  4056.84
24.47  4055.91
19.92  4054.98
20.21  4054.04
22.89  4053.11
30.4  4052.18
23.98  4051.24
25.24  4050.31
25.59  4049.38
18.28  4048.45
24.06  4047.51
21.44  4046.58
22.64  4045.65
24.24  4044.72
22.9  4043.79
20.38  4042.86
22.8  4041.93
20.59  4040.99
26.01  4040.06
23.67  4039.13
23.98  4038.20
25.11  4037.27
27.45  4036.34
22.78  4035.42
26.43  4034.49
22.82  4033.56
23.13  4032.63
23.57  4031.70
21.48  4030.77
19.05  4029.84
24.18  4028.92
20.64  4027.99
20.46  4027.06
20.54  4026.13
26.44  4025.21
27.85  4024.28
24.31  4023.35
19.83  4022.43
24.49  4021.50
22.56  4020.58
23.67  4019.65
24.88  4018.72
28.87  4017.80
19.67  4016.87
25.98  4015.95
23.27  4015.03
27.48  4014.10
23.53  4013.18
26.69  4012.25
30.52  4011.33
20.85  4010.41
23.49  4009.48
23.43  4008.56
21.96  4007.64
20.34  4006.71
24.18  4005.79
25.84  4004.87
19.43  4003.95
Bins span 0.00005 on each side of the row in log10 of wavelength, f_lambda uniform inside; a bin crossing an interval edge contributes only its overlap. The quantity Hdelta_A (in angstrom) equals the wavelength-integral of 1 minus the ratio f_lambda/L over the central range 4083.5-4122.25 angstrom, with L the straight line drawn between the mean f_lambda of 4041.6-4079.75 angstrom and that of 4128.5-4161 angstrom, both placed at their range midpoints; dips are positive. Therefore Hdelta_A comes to 0.30 angstrom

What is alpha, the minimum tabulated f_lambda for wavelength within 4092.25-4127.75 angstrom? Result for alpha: 16.26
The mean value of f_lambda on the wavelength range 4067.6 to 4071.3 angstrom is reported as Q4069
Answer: 22.4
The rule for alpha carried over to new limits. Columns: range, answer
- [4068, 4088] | 18.99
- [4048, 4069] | 18.08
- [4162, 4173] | 20.63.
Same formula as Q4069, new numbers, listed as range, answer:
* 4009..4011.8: 25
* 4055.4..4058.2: 25.1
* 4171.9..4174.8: 21.6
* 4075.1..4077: 21.3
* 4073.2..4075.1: 22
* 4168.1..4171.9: 23.4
